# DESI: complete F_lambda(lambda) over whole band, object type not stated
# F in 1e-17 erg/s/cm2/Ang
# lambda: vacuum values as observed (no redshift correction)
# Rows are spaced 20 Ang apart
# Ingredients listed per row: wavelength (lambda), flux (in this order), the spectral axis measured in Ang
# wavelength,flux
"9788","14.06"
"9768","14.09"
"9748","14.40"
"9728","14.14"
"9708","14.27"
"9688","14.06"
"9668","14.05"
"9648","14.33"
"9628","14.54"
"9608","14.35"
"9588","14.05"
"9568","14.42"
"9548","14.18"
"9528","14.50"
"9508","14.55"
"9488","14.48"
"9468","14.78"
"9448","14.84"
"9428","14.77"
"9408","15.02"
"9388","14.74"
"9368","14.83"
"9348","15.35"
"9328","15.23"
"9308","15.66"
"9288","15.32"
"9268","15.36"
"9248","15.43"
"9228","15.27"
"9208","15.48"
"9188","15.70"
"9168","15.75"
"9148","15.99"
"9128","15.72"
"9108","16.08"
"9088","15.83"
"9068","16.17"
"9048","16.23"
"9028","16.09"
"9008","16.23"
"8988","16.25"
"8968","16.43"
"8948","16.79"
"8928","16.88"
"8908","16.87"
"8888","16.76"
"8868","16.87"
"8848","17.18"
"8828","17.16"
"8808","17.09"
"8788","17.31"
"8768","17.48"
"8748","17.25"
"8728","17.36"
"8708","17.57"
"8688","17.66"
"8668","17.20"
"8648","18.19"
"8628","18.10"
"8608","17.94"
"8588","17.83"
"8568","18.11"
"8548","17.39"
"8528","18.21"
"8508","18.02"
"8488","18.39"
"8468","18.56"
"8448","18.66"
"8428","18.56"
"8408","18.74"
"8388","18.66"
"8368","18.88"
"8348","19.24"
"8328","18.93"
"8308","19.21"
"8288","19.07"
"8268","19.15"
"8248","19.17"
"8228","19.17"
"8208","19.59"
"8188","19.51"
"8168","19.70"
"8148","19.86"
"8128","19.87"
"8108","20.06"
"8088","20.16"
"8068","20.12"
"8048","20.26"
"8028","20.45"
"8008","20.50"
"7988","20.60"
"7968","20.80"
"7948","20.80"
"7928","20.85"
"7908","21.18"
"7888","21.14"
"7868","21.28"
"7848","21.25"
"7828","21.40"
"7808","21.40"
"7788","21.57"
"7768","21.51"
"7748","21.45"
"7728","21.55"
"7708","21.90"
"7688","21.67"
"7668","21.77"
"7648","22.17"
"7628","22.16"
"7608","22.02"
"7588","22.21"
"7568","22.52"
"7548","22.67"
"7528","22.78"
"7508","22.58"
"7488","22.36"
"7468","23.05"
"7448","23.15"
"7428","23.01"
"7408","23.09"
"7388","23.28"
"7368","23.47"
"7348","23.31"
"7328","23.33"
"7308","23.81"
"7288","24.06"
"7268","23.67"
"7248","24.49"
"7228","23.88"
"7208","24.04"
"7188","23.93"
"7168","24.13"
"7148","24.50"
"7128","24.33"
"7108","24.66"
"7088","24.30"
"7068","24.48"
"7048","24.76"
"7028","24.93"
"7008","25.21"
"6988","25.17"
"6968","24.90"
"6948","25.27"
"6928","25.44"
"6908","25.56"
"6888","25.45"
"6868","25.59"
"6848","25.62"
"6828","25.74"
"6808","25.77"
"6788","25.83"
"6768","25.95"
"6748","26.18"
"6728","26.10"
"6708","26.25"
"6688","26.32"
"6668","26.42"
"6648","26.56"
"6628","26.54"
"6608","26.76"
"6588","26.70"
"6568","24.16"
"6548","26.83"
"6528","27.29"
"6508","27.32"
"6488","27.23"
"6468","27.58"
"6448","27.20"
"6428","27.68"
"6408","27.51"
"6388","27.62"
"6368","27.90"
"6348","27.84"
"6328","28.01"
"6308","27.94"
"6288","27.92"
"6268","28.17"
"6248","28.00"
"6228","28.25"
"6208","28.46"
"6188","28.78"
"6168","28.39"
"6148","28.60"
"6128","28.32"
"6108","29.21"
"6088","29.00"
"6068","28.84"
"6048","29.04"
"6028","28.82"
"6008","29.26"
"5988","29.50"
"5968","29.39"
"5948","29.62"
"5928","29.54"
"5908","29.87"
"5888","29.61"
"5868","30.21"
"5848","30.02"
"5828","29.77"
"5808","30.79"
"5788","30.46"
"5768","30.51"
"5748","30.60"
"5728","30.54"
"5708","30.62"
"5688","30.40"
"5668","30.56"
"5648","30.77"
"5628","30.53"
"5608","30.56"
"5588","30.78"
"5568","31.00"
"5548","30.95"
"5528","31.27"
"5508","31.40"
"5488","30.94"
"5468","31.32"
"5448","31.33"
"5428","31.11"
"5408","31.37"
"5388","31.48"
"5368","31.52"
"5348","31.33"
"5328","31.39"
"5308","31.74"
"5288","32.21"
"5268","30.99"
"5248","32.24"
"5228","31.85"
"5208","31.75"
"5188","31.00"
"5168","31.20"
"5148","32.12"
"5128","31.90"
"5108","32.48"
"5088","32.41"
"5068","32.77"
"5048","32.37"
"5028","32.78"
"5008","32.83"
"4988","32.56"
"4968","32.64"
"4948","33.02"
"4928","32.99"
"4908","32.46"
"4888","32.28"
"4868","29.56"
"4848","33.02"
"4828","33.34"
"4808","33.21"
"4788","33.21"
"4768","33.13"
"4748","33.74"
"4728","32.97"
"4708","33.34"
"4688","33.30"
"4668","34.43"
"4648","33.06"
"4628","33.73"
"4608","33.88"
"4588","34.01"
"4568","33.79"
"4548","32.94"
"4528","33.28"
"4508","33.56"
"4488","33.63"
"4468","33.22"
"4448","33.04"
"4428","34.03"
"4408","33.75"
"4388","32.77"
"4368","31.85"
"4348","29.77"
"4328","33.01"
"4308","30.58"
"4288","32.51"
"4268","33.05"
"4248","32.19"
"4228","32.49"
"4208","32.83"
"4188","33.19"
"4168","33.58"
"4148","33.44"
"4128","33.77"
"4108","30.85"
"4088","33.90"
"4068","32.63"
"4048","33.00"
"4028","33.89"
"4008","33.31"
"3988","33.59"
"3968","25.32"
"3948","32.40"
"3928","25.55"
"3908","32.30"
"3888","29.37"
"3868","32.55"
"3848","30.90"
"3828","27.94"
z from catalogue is 0.00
